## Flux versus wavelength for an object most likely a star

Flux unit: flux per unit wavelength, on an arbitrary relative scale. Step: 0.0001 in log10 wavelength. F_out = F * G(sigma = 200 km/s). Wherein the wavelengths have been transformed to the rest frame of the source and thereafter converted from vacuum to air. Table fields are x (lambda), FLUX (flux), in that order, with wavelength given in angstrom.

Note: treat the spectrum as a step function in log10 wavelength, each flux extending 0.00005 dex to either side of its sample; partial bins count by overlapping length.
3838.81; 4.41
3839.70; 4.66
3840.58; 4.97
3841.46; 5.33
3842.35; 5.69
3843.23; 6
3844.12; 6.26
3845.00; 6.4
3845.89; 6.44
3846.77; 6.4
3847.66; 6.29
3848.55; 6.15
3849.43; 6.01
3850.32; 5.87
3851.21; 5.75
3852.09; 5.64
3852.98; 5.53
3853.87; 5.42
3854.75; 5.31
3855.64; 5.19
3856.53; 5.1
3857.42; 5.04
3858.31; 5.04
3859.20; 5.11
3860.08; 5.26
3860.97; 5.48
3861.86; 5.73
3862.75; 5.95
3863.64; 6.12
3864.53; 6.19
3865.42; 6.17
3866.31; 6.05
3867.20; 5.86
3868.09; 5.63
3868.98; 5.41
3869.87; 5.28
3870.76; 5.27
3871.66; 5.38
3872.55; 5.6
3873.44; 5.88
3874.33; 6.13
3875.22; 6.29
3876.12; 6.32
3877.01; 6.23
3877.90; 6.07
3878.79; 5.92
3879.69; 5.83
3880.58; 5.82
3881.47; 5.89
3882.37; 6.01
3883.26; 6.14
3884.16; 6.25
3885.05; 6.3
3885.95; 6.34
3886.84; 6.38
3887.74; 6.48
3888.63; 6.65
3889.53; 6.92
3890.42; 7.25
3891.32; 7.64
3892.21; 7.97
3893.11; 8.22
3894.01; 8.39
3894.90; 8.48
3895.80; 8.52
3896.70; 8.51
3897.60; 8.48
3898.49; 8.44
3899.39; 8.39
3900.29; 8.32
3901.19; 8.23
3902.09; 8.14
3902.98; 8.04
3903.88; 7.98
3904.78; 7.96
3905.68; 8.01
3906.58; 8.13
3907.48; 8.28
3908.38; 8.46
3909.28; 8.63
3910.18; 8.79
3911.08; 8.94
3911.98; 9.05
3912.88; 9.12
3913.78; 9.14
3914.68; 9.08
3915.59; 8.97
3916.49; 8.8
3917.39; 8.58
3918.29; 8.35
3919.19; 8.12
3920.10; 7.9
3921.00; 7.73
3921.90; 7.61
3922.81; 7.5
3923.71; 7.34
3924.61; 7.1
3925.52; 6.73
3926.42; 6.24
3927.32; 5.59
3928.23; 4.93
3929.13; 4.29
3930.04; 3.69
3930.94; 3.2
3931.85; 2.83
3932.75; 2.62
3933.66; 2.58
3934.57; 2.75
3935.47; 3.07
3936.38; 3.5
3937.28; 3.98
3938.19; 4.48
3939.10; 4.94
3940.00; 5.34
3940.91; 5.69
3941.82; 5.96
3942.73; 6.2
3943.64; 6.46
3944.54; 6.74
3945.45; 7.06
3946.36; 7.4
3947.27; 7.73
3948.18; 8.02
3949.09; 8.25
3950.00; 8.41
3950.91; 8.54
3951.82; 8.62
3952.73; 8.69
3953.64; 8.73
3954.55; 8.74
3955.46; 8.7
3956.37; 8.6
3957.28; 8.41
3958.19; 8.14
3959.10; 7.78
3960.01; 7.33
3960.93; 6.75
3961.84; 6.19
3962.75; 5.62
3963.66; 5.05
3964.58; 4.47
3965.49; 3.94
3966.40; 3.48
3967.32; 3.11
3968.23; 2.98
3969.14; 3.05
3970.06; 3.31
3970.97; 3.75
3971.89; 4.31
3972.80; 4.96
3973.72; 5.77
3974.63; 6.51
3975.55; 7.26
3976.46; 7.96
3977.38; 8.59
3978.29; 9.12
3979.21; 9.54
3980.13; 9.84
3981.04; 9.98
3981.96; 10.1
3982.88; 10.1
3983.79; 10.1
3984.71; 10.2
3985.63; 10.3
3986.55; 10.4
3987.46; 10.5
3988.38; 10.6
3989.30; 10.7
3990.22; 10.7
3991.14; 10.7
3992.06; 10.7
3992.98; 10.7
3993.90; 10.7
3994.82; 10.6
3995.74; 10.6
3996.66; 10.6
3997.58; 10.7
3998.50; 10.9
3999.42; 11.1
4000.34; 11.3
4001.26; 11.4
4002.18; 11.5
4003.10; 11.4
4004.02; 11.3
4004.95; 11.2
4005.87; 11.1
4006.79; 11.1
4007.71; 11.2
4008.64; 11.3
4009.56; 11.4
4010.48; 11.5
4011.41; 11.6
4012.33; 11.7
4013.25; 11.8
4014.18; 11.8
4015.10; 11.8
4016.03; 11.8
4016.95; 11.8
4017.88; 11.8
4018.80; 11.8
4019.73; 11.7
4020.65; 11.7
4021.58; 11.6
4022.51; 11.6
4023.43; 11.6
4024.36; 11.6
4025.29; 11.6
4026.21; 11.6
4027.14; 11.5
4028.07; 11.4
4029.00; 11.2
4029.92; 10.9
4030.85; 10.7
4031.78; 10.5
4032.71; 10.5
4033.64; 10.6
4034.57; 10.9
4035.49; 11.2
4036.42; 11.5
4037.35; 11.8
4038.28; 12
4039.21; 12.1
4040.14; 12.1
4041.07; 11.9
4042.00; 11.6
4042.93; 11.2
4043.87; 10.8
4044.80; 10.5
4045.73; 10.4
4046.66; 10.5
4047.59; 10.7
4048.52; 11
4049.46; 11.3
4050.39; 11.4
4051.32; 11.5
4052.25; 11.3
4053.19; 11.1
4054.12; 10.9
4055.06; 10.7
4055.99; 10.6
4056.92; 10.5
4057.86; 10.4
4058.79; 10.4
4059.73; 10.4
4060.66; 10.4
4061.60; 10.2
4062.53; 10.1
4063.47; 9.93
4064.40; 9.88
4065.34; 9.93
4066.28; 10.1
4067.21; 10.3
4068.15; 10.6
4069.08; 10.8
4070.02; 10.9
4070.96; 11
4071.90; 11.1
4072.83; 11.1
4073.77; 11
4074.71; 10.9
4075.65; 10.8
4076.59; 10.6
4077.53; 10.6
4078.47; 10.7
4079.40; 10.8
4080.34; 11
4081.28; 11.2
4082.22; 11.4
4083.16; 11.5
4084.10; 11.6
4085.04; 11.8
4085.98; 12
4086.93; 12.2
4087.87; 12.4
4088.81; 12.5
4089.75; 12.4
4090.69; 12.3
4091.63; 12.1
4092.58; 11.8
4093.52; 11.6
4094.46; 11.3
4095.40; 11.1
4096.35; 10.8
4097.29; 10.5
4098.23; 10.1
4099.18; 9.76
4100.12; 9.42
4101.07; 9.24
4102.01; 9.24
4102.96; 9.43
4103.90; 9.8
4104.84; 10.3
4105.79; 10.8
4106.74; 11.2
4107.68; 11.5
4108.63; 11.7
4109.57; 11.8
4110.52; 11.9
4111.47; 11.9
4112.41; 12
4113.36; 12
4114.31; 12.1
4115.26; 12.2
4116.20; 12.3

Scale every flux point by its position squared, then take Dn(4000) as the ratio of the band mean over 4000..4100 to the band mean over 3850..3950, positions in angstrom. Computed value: 1.84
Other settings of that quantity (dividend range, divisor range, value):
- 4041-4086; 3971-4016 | 1.10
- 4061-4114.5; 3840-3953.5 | 1.84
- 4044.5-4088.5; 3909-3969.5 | 1.78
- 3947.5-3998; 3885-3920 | 1.02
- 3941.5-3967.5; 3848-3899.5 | 1.17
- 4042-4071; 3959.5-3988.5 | 1.58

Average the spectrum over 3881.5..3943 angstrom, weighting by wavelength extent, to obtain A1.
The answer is 6.88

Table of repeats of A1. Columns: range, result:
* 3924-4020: 8.08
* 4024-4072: 10.9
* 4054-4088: 10.8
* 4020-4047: 11.3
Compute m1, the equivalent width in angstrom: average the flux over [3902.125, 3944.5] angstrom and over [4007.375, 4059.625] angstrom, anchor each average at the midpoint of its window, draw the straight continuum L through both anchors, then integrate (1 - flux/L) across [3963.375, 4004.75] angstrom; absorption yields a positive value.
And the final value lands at 3.2 angstrom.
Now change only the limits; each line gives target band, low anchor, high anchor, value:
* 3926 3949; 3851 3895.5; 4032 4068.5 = 8.2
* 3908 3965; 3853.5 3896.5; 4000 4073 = 8.6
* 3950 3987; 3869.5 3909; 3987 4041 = 9.5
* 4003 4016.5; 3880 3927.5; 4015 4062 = -1.3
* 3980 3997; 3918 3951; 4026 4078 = -4.7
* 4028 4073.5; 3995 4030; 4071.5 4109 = 1.5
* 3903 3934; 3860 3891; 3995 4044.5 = 1.6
